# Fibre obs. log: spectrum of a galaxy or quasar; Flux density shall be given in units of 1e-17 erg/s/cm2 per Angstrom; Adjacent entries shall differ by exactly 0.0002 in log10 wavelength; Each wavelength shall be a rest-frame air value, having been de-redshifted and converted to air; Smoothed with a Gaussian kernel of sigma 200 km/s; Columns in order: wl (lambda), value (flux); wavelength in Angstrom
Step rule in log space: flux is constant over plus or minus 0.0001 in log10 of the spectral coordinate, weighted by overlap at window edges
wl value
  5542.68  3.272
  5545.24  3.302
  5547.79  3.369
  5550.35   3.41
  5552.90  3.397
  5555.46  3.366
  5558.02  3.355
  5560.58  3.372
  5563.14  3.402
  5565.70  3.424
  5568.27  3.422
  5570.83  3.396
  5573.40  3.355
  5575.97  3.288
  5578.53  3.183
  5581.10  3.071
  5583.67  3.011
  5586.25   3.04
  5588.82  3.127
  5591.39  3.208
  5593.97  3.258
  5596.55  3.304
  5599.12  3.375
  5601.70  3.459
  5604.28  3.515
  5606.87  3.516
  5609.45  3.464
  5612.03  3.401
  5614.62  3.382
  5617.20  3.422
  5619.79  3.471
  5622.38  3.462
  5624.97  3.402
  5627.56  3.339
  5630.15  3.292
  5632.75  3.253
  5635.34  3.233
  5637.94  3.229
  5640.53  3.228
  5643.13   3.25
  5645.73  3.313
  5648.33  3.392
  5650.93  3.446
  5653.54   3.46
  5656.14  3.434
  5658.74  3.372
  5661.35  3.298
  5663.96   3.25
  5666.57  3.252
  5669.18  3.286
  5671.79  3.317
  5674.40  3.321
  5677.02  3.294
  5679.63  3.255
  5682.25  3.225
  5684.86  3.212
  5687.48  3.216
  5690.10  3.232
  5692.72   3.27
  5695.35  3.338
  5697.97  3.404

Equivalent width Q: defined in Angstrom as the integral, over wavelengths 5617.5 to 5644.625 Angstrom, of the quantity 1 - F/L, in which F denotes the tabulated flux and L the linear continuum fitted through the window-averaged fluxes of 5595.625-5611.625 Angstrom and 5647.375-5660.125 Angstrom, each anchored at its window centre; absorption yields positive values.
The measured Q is 0.9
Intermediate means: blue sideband 3.44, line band 3.32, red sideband 3.42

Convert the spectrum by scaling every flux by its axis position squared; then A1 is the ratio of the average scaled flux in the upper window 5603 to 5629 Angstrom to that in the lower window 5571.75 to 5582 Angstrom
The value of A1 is 1.08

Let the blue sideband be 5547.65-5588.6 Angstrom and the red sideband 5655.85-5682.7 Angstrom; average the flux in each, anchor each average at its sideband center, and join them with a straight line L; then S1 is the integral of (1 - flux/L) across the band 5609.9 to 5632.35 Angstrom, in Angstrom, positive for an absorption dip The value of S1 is -0.7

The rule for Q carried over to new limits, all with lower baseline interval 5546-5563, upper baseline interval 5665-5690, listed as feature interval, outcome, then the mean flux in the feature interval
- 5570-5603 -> 1.12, 3.23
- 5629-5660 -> -0.30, 3.33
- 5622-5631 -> -0.16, 3.37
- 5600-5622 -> -0.84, 3.45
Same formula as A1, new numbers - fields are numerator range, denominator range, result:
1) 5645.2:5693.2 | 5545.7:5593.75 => 1.04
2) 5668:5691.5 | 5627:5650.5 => 1.01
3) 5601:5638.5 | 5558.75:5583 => 1.04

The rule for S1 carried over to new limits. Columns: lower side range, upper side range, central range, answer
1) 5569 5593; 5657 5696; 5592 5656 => -2.74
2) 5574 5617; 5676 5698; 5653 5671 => -0.32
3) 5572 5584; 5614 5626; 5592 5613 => -0.45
